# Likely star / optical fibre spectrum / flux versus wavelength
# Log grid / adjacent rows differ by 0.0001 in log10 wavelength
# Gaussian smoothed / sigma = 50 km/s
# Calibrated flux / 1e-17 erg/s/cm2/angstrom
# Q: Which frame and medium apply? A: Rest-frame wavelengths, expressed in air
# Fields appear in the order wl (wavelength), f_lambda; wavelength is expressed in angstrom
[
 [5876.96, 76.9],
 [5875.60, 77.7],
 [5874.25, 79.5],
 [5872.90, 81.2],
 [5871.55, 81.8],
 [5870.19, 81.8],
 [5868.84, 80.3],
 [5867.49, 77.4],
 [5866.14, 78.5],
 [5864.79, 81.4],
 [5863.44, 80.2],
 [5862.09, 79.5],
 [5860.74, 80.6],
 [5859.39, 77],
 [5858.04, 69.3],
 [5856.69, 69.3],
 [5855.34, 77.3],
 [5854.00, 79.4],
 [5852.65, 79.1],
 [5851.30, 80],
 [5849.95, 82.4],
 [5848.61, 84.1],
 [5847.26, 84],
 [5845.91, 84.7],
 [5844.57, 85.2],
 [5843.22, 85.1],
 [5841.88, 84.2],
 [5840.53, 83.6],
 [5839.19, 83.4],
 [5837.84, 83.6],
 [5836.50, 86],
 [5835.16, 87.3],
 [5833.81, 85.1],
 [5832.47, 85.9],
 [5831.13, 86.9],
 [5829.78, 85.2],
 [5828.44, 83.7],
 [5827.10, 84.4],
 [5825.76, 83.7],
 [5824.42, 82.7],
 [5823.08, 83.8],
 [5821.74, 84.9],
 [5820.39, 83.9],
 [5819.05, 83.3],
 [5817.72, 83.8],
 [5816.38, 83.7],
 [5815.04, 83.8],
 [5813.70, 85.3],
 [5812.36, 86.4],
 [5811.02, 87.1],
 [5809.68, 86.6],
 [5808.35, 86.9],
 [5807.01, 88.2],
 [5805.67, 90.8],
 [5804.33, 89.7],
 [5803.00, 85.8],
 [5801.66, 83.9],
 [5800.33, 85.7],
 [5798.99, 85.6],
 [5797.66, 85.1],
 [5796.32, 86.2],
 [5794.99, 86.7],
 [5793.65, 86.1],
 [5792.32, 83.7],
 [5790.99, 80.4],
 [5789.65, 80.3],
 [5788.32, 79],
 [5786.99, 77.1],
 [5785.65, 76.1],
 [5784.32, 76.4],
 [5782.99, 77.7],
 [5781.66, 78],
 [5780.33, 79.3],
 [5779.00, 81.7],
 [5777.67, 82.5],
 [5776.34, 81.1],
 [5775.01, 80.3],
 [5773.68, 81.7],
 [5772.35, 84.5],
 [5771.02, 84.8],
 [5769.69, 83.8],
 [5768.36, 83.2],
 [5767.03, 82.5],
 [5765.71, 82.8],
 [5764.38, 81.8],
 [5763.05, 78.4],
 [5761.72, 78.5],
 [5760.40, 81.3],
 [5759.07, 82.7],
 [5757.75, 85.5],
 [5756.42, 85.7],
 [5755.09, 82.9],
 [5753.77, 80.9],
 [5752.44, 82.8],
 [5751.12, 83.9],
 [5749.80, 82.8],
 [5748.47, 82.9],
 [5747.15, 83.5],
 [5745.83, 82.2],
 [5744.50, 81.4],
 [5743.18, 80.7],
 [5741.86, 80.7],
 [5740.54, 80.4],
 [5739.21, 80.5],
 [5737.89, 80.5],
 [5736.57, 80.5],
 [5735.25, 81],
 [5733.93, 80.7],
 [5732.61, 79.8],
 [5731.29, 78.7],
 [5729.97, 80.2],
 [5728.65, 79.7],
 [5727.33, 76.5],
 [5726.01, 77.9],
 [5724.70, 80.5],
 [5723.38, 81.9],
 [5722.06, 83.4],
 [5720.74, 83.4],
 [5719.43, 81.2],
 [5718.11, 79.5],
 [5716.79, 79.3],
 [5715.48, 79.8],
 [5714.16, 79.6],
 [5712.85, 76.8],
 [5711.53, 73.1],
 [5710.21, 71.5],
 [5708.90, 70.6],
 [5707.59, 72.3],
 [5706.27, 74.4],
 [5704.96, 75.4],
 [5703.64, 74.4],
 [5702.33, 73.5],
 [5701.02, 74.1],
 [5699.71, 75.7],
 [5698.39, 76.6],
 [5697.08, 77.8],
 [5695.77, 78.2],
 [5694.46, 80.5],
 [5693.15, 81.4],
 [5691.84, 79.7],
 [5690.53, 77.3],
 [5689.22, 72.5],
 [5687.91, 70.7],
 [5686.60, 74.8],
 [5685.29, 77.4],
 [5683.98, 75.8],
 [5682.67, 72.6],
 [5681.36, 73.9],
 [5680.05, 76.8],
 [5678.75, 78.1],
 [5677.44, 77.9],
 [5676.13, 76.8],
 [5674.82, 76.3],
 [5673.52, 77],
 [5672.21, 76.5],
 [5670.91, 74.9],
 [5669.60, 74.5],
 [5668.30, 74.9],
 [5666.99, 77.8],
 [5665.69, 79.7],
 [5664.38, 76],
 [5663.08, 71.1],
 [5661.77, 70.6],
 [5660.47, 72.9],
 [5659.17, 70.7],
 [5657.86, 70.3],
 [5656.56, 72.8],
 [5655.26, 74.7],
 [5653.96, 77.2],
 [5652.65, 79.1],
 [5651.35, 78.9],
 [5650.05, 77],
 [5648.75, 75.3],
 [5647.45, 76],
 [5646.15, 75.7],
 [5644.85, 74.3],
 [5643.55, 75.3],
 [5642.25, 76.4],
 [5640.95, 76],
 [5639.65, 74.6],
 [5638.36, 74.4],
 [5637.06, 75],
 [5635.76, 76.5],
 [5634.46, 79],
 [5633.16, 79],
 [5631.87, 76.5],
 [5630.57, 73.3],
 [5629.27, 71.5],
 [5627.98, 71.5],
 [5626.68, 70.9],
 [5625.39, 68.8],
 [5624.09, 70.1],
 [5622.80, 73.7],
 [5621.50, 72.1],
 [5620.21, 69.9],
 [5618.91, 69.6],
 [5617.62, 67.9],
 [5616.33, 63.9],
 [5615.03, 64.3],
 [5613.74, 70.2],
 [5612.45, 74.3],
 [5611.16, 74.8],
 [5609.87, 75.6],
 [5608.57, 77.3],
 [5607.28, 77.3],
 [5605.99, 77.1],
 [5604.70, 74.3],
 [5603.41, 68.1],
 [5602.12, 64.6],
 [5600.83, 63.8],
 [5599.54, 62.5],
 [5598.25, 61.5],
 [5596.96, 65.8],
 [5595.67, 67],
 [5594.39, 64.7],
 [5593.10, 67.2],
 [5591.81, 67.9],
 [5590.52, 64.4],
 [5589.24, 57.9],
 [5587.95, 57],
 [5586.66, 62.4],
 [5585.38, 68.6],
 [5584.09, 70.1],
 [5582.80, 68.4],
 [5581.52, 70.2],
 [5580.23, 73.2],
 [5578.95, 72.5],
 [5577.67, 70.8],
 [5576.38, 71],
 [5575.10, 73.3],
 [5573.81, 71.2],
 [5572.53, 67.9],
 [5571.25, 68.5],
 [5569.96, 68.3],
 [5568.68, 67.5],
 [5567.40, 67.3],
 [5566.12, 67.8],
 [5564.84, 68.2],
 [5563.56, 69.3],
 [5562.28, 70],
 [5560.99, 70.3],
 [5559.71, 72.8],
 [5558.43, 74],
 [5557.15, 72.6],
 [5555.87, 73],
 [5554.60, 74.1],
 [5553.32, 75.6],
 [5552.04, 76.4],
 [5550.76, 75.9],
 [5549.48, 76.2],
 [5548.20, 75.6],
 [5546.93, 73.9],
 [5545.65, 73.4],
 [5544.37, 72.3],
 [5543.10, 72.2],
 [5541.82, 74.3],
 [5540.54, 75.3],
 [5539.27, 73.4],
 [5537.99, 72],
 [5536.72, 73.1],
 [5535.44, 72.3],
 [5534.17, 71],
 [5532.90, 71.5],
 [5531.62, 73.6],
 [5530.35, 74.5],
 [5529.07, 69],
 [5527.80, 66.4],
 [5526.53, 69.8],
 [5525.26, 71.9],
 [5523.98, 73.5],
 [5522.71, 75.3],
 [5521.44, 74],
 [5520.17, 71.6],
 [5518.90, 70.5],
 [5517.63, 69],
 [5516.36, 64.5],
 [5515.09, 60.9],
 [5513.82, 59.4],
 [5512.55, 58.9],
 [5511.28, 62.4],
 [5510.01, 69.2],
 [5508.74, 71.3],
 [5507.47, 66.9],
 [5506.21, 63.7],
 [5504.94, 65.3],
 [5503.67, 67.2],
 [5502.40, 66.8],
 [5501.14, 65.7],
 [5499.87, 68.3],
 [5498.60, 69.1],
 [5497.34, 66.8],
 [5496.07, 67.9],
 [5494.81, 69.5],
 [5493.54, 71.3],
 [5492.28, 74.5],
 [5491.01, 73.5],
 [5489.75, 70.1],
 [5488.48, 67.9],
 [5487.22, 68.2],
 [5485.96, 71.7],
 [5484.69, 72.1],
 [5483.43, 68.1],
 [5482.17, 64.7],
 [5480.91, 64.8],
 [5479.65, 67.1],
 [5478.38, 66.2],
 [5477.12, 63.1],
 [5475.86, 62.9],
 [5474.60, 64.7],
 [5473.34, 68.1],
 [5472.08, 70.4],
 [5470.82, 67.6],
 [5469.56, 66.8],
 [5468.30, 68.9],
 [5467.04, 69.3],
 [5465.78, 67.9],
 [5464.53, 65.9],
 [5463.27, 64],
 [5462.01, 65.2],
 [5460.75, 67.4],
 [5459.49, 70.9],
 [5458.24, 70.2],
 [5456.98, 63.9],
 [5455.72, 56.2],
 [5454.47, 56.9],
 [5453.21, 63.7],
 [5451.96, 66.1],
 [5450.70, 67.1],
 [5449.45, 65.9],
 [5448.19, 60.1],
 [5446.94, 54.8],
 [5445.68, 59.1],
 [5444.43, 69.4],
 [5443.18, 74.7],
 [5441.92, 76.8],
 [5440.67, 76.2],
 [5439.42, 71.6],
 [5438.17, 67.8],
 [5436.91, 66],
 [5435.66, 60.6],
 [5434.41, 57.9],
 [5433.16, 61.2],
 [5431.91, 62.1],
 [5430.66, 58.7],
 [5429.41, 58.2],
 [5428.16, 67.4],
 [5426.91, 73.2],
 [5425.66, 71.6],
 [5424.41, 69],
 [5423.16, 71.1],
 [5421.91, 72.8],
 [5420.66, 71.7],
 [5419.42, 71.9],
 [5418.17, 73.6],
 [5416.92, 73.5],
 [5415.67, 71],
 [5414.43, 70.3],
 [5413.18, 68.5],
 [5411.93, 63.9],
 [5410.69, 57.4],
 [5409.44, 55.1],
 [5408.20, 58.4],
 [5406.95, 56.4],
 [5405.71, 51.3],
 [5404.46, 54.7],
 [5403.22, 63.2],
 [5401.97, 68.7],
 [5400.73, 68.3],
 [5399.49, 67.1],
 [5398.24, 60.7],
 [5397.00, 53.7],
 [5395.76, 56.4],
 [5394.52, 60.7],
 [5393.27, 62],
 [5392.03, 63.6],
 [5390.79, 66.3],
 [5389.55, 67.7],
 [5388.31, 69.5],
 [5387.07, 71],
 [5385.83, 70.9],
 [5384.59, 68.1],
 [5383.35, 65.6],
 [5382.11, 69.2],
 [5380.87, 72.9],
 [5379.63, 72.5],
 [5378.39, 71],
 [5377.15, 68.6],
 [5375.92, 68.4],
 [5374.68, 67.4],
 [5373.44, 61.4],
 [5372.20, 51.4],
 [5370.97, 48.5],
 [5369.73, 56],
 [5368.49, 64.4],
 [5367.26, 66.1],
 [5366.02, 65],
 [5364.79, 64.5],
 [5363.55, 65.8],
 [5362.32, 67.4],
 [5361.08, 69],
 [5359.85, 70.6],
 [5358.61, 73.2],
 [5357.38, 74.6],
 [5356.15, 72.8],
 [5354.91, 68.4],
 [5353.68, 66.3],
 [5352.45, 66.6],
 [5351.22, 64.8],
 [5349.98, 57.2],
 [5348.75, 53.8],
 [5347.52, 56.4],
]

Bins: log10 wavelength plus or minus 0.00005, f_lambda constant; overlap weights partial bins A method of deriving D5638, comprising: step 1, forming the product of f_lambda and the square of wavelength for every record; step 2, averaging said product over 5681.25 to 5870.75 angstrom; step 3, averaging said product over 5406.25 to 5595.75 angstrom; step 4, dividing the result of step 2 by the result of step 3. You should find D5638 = 1.31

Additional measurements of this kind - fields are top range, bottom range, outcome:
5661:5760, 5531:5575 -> 1.15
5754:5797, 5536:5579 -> 1.22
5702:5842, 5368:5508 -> 1.40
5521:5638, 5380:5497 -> 1.13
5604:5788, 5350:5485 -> 1.30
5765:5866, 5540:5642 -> 1.26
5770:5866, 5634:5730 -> 1.14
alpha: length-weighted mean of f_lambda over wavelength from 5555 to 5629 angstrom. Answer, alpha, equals 69.3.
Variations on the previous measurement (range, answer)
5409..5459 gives 66.2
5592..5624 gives 69.5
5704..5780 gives 80.4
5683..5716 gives 75.7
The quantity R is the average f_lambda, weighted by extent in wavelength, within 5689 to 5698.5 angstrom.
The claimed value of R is 78.4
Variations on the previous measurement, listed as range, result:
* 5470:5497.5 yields 68.2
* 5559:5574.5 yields 69.1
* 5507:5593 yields 70.1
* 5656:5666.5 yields 73.1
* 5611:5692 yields 74.2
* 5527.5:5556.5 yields 73.4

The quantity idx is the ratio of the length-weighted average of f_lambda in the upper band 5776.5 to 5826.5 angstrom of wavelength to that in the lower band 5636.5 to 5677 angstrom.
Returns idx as 1.11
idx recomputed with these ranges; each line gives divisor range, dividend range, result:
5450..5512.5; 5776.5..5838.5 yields 1.25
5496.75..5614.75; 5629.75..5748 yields 1.10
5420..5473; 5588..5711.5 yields 1.10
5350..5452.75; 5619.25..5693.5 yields 1.14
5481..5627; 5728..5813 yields 1.18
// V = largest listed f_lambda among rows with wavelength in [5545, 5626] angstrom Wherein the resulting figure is 77.3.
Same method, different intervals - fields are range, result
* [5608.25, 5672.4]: 79.7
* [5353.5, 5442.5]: 76.8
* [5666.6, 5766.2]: 85.7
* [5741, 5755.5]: 83.9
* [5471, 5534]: 75.3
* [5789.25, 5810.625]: 90.8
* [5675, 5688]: 78.1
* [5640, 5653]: 79.1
